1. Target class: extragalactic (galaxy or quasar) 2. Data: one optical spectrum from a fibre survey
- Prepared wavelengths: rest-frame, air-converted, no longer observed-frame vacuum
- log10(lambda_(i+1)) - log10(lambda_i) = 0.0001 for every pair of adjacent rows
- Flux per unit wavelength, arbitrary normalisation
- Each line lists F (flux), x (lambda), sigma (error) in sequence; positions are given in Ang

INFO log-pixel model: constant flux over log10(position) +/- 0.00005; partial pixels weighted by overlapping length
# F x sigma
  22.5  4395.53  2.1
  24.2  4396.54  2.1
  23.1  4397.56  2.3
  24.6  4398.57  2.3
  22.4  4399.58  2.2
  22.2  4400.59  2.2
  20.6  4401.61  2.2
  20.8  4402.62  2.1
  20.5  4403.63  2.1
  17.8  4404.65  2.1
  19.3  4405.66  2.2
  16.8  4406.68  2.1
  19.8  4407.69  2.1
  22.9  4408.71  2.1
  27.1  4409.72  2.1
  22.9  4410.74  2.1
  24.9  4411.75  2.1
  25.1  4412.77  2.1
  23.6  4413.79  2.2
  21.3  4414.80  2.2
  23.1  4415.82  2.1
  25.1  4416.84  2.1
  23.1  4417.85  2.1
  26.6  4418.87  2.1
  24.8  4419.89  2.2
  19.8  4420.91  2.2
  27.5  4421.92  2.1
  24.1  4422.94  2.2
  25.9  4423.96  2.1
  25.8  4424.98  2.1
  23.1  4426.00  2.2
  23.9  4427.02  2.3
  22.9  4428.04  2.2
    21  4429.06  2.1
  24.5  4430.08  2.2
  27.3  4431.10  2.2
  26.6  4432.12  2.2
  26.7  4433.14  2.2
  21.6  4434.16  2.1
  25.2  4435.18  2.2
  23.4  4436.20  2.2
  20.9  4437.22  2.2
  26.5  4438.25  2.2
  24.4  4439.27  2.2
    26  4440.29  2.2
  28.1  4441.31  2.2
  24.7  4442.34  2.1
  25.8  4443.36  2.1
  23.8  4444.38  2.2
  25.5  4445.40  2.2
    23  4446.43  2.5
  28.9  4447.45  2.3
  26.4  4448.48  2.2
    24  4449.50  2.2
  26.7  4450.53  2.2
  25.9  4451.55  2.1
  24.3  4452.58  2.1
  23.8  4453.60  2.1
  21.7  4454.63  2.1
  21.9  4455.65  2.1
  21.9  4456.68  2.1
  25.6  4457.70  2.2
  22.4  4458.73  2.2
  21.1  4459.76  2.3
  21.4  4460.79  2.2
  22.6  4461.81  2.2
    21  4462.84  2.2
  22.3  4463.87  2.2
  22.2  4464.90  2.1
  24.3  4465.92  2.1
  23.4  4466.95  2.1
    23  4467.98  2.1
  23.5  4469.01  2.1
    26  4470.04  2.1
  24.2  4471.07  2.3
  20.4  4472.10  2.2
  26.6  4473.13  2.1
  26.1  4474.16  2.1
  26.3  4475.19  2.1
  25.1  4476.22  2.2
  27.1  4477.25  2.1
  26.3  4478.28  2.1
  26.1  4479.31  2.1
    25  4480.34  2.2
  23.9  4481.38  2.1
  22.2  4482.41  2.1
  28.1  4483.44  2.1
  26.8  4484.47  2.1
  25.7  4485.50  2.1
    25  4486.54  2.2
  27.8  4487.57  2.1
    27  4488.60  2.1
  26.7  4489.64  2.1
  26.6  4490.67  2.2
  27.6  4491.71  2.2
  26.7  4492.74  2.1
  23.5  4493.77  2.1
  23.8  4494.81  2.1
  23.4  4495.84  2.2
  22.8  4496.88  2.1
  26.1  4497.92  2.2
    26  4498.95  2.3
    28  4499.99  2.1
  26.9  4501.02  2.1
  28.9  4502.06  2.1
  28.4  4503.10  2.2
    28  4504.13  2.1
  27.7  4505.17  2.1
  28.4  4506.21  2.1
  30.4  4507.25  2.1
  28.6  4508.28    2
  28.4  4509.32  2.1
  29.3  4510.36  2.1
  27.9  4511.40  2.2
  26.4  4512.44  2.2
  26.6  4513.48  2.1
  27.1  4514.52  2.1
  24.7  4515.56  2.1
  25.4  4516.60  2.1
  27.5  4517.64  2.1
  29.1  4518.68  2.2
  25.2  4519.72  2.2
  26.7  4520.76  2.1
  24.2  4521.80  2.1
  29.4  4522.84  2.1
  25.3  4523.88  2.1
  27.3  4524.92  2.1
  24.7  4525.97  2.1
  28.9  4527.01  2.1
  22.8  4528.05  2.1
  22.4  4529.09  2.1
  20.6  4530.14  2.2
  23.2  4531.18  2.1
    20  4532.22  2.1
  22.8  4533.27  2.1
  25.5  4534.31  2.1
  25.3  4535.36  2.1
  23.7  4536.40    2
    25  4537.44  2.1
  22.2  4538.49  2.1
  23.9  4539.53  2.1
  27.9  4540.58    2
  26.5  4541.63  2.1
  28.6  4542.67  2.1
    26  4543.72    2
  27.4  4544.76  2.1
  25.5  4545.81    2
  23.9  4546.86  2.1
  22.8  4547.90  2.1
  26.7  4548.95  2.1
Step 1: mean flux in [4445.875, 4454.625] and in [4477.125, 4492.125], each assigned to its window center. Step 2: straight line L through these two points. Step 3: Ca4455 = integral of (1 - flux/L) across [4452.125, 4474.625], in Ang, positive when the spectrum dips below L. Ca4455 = 2.1 Ang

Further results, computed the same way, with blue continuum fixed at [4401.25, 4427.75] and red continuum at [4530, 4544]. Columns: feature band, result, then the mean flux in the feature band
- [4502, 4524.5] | -3.03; 27.4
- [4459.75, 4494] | -1.59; 24.8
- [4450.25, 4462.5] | 0.15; 23.2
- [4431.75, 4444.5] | -0.92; 24.9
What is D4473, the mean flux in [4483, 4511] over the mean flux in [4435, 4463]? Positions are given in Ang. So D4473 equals 1.11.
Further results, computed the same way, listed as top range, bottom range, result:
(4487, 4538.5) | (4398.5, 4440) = 1.12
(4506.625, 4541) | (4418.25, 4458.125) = 1.04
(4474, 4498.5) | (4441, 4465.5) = 1.07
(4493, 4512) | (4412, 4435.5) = 1.11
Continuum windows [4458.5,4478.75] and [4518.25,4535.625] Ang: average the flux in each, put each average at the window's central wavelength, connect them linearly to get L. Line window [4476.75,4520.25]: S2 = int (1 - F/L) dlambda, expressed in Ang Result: -4.0 Ang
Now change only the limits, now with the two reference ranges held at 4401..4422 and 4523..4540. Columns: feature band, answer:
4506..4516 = -1.7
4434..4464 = -1.5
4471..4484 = -1.0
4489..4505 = -1.8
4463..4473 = 0.0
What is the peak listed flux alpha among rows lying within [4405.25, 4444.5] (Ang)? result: 28.1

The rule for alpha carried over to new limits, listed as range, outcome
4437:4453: 28.9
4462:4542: 30.4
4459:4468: 24.3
